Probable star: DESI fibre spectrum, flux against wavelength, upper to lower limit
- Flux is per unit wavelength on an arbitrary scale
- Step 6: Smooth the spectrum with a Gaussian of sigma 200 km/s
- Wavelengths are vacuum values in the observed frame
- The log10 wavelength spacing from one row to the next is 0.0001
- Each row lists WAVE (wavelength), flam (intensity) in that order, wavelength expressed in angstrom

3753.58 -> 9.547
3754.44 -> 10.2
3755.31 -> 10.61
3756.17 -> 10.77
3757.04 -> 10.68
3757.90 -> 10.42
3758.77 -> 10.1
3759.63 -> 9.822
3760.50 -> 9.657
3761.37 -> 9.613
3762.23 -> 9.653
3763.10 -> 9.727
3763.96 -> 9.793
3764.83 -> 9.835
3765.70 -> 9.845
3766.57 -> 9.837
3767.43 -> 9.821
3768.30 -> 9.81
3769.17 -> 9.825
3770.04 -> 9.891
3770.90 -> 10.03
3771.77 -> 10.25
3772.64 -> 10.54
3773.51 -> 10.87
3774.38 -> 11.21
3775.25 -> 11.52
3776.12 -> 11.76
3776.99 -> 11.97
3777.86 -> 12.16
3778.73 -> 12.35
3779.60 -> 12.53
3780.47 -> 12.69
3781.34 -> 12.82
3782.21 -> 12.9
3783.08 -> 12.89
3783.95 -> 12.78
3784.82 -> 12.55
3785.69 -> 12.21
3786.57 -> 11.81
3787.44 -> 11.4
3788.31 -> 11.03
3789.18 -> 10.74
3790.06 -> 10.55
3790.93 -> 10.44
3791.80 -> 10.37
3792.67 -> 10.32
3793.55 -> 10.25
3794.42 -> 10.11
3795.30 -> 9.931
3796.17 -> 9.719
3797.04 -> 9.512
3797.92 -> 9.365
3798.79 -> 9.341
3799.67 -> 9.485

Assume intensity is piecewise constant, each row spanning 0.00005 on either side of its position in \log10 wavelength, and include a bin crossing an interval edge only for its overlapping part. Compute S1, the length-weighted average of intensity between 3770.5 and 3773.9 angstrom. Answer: 10.4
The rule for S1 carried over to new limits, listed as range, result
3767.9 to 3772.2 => 9.97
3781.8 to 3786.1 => 12.7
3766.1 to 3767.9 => 9.84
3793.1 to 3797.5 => 9.89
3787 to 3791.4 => 10.8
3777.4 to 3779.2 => 12.3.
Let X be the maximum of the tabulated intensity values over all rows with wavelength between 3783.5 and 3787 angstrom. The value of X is 12.78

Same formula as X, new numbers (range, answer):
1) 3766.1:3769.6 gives 9.837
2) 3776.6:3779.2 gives 12.35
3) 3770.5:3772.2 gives 10.25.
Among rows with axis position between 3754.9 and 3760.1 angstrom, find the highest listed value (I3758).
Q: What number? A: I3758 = 10.77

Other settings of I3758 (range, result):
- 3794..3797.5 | 10.11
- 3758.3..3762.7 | 10.1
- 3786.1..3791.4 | 11.81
